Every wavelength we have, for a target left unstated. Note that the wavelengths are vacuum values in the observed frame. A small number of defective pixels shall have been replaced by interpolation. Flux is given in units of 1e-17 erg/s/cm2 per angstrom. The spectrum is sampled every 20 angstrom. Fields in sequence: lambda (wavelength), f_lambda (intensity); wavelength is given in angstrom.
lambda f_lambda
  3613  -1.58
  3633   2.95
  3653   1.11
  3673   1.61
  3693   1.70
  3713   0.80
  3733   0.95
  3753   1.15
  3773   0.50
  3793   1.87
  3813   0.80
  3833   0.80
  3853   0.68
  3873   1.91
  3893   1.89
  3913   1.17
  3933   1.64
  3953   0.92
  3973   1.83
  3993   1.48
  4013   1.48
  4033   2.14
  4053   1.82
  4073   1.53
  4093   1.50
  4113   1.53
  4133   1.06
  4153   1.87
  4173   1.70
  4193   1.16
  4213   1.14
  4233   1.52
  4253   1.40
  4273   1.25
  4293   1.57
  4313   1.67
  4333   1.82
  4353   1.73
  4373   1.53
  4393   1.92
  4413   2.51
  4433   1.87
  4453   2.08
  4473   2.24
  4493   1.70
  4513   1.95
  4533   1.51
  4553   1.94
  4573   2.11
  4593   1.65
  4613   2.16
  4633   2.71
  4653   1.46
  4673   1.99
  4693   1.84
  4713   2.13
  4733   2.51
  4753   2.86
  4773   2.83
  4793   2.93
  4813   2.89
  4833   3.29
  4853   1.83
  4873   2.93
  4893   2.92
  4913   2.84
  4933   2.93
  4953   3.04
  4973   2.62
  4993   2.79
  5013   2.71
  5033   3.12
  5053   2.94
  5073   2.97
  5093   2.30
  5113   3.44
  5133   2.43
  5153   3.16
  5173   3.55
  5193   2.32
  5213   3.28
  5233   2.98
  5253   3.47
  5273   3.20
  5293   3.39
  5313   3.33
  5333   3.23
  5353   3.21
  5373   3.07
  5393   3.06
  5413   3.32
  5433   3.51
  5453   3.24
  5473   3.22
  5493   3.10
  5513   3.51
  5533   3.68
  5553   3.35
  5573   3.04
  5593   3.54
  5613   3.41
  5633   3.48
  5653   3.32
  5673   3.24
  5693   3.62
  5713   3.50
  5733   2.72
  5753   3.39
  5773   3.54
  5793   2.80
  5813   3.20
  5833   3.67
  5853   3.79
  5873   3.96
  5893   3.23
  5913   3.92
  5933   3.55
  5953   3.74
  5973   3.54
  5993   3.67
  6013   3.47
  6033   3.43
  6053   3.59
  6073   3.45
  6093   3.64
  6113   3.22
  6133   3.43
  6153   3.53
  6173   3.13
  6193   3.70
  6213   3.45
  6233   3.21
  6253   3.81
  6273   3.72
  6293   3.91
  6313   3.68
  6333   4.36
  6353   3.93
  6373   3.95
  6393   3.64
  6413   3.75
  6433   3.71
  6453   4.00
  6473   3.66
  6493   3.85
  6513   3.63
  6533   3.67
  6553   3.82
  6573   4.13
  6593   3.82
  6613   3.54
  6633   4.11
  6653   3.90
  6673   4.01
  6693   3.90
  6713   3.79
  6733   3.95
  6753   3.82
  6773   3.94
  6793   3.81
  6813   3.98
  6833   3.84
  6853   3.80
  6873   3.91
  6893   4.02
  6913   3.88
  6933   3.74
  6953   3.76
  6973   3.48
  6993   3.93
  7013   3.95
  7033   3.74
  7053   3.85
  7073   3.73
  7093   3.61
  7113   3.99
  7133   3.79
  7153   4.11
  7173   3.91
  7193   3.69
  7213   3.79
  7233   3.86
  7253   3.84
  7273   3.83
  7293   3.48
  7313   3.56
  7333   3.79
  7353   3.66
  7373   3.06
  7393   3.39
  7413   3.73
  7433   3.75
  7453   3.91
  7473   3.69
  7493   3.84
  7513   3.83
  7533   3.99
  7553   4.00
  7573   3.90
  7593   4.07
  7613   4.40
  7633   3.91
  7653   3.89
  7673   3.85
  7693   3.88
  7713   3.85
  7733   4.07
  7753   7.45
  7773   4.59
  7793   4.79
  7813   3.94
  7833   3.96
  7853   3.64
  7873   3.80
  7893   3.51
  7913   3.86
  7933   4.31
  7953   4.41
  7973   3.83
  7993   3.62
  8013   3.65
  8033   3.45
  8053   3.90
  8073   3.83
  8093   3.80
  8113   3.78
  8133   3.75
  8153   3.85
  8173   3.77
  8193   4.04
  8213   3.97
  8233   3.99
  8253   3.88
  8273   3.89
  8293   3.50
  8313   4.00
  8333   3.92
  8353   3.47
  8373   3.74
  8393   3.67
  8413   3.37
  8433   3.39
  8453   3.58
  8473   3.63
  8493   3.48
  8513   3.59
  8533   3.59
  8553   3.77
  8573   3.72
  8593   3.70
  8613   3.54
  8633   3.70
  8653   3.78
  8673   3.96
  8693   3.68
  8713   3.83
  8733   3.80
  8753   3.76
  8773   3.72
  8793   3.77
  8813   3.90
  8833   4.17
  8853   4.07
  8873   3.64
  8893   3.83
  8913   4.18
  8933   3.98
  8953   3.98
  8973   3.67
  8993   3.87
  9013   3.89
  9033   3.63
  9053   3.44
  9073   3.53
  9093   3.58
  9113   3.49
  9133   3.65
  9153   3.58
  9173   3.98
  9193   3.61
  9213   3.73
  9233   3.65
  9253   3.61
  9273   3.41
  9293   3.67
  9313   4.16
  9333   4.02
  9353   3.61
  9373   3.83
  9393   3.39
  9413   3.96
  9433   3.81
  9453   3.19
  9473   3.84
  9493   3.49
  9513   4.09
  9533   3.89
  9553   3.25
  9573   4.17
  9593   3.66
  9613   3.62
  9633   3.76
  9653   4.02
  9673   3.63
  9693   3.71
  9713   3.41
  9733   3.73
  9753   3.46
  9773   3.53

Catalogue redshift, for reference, 0.182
